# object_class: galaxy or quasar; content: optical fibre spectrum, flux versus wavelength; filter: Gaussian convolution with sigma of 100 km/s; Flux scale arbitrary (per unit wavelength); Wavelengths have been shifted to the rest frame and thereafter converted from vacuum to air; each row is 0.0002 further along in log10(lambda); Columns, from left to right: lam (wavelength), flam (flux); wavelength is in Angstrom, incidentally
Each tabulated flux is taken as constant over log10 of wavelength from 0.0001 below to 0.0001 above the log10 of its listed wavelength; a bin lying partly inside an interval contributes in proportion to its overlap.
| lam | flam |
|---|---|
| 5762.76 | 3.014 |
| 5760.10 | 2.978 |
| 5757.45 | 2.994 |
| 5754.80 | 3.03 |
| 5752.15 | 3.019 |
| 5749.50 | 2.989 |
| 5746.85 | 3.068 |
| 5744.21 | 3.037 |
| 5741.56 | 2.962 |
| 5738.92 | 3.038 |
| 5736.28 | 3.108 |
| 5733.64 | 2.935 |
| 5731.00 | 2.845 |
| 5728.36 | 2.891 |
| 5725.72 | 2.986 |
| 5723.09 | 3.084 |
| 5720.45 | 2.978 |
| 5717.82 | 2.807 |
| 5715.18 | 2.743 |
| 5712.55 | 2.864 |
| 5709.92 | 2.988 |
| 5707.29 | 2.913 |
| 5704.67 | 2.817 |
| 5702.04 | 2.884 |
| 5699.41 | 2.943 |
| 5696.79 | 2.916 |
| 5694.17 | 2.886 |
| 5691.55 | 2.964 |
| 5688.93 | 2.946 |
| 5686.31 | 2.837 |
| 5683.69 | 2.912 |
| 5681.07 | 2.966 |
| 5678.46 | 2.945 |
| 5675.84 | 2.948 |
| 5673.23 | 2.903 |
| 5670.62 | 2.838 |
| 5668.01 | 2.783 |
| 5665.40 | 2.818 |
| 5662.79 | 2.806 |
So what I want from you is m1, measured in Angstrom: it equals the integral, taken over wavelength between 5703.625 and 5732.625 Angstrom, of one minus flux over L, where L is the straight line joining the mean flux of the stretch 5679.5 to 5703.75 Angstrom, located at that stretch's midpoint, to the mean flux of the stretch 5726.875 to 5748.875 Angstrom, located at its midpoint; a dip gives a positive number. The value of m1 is 0.5 Angstrom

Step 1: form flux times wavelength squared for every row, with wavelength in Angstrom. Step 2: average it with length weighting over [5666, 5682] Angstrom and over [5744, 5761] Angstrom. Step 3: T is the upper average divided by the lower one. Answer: 1.07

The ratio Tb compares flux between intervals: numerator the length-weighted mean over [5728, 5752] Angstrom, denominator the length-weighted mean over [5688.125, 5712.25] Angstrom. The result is 1.03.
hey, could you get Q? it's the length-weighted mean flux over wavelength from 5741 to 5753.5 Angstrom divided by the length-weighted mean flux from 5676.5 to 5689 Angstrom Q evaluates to 1.03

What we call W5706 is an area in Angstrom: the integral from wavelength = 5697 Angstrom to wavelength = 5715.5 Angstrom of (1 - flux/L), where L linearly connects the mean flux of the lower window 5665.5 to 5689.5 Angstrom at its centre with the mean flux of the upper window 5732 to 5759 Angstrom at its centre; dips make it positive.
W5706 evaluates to 0.4 Angstrom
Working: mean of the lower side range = 2.89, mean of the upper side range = 3.02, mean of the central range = 2.89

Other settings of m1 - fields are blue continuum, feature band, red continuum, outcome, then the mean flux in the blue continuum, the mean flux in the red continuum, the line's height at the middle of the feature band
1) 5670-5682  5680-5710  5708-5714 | 0.1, 2.92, 2.92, 2.92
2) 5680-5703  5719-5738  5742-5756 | 0.1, 2.92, 3.02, 2.99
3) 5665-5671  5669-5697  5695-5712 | -0.6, 2.81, 2.91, 2.85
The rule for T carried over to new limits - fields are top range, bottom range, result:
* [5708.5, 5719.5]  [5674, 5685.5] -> 0.98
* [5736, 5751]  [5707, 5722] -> 1.06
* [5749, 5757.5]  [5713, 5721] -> 1.08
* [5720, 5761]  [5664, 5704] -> 1.05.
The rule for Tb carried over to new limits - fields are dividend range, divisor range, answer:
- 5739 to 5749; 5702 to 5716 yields 1.05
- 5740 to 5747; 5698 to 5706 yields 1.05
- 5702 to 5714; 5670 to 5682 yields 0.99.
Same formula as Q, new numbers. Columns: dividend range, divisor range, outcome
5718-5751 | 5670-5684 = 1.02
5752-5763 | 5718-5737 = 1.01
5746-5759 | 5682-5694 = 1.04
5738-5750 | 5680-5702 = 1.03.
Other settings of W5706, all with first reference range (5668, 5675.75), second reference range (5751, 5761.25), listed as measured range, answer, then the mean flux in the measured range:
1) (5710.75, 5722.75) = 0.28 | 2.87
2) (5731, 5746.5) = -0.14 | 3.01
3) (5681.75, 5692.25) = -0.07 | 2.91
